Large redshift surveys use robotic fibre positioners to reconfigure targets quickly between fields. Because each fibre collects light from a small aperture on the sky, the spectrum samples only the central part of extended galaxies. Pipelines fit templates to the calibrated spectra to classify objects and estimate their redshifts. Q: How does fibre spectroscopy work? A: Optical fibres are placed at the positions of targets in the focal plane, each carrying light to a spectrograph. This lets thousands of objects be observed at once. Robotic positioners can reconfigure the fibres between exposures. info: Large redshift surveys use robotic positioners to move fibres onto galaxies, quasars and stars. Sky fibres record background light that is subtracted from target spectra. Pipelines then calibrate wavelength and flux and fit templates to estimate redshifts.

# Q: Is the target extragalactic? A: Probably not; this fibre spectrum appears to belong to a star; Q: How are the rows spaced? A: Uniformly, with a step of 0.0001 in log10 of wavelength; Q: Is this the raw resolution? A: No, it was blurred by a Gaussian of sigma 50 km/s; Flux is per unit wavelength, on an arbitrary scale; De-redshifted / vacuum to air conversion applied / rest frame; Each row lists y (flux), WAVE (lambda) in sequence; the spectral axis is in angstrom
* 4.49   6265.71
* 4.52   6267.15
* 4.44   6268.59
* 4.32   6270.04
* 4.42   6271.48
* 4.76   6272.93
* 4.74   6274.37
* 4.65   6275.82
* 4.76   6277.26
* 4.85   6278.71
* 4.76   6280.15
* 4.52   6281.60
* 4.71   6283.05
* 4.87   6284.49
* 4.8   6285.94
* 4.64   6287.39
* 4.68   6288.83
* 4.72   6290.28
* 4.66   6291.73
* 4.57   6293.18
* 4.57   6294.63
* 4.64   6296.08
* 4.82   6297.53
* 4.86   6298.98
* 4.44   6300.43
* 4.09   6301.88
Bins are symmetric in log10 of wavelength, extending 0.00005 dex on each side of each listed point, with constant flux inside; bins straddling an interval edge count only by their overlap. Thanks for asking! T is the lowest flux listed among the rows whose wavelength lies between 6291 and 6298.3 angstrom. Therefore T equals 4.57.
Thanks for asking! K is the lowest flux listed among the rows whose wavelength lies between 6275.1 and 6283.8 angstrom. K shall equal 4.52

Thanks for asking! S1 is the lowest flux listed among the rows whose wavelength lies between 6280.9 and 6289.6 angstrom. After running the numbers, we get 4.52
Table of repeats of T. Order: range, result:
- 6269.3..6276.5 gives 4.32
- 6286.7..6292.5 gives 4.64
